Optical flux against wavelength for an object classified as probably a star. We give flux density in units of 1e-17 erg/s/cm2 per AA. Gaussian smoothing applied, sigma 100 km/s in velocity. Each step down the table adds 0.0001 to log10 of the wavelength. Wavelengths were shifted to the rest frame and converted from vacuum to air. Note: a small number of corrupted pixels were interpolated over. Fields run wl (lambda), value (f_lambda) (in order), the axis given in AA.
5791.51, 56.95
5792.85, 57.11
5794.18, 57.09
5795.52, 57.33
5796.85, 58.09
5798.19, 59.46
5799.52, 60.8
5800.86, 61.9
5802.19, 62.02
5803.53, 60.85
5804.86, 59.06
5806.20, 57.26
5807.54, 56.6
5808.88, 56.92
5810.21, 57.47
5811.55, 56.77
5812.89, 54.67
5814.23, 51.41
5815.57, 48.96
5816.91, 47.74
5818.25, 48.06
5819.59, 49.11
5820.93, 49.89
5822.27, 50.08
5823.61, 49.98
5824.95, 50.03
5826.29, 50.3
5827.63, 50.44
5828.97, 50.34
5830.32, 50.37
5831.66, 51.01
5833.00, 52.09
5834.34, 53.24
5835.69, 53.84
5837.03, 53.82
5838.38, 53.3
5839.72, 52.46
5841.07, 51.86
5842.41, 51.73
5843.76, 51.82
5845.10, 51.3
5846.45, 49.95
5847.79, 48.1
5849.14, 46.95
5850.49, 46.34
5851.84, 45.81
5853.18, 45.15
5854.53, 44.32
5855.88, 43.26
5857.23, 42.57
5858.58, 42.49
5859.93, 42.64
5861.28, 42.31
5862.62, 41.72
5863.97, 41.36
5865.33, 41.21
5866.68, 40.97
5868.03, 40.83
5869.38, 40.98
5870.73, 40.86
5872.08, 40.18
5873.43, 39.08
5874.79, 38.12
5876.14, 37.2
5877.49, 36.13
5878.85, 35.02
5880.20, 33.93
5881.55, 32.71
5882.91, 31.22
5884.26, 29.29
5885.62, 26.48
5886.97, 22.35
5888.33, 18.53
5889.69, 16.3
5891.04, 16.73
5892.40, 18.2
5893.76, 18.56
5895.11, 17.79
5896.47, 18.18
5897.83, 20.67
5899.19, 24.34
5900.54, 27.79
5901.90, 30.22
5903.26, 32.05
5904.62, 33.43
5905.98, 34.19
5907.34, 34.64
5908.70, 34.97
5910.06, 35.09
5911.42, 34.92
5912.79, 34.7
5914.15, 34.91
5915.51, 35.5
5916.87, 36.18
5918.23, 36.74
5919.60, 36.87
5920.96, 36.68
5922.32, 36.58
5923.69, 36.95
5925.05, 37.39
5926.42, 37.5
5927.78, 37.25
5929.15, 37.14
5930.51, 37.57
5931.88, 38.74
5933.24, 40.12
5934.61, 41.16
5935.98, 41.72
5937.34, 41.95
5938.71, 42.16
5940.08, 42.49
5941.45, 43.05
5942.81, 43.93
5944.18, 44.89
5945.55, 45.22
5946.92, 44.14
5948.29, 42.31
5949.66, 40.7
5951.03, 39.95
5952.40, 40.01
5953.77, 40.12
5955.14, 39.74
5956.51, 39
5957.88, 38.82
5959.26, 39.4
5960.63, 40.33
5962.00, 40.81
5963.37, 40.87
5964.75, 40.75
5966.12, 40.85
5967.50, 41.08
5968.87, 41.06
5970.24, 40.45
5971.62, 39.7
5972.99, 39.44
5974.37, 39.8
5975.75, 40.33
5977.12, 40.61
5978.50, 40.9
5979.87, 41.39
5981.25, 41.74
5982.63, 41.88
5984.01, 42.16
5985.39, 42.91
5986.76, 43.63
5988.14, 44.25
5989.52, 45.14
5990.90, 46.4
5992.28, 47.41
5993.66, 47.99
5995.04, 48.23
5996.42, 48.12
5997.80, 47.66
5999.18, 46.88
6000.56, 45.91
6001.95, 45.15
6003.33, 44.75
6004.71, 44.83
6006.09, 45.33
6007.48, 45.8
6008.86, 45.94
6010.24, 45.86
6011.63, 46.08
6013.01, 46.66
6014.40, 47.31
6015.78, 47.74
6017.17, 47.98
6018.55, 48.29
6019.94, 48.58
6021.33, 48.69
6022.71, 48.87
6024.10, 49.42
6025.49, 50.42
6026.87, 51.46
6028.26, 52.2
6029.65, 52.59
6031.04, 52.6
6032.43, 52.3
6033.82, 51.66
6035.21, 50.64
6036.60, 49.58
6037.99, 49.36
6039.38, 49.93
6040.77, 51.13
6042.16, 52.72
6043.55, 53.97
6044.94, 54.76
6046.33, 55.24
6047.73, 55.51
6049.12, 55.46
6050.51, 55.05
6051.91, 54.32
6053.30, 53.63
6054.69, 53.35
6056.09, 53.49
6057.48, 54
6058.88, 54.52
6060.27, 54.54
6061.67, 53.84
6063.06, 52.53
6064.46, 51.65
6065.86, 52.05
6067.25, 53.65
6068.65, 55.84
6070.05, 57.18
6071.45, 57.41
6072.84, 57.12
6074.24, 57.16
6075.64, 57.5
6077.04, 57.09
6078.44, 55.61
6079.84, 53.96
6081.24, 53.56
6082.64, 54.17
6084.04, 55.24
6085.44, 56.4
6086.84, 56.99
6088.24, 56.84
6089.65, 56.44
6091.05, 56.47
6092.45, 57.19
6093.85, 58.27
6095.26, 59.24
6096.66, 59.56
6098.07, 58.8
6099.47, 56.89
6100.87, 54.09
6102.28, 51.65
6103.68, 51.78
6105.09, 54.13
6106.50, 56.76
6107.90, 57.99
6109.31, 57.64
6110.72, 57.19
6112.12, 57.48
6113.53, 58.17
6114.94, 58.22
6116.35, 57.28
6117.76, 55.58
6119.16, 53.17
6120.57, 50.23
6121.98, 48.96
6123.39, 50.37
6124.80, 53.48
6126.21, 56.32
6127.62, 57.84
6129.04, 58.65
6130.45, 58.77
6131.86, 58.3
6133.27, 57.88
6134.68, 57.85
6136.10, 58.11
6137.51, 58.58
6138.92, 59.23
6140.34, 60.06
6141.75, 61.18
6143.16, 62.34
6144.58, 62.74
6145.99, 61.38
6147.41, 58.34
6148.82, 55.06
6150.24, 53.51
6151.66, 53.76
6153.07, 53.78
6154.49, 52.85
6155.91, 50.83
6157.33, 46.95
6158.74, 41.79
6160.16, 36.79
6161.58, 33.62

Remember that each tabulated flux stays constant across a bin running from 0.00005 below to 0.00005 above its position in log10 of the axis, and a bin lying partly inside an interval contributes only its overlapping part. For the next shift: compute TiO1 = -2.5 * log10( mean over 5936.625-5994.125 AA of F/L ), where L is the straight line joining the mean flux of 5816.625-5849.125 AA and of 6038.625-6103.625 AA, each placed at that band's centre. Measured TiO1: 0.26 mag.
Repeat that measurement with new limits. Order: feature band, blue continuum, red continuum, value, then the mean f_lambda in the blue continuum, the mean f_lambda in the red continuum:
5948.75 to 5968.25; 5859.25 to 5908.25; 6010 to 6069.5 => 0.026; 31.6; 51.7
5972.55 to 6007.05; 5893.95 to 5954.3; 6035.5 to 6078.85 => 0.024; 36.3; 54.1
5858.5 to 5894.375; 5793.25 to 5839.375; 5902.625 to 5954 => 0.350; 54.1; 38.5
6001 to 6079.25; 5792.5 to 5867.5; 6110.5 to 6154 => 0.072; 51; 56.9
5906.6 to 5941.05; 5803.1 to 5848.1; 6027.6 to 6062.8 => 0.365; 52.4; 53.1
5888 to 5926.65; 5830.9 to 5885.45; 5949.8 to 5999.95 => 0.396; 43.8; 42.2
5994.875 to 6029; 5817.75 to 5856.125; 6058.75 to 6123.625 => 0.135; 49.9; 55.5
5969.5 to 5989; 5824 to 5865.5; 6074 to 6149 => 0.258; 48.2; 56.8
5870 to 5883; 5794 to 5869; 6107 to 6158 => 0.369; 50.7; 56.4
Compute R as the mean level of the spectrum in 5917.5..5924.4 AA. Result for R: 36.8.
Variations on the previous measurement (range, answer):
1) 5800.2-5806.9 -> 60.2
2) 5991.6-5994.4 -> 47.7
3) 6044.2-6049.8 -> 55.2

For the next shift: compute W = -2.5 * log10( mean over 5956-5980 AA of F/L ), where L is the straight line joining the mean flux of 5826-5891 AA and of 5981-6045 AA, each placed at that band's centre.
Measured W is 0.15 mag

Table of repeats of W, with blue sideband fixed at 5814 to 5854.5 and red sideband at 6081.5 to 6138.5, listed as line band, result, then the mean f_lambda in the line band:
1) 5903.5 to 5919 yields 0.428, 34.9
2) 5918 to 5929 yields 0.371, 37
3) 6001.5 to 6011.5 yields 0.186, 45.4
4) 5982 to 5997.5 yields 0.180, 45.4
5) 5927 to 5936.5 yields 0.317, 39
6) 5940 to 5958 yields 0.250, 41.8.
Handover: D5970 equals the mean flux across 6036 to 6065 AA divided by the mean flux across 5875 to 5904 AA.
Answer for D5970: 2.0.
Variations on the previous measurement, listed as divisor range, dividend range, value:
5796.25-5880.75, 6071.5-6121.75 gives 1.15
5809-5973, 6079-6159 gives 1.39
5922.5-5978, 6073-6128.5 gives 1.38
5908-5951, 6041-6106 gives 1.41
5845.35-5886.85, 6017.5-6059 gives 1.30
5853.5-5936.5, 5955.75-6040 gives 1.32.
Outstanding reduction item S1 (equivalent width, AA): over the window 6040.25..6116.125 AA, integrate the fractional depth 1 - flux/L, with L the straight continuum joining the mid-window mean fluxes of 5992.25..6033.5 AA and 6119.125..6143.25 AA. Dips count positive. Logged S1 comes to -3.8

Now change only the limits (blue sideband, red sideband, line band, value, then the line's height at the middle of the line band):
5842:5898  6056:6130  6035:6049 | -0.4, 51.2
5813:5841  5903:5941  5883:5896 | 6.5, 41.9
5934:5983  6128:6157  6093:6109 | -0.7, 53.8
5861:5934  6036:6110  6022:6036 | -0.5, 49.5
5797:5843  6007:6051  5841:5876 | 6.0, 53.1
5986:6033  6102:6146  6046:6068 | -1.1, 51.5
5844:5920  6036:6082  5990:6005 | 0.3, 47.5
